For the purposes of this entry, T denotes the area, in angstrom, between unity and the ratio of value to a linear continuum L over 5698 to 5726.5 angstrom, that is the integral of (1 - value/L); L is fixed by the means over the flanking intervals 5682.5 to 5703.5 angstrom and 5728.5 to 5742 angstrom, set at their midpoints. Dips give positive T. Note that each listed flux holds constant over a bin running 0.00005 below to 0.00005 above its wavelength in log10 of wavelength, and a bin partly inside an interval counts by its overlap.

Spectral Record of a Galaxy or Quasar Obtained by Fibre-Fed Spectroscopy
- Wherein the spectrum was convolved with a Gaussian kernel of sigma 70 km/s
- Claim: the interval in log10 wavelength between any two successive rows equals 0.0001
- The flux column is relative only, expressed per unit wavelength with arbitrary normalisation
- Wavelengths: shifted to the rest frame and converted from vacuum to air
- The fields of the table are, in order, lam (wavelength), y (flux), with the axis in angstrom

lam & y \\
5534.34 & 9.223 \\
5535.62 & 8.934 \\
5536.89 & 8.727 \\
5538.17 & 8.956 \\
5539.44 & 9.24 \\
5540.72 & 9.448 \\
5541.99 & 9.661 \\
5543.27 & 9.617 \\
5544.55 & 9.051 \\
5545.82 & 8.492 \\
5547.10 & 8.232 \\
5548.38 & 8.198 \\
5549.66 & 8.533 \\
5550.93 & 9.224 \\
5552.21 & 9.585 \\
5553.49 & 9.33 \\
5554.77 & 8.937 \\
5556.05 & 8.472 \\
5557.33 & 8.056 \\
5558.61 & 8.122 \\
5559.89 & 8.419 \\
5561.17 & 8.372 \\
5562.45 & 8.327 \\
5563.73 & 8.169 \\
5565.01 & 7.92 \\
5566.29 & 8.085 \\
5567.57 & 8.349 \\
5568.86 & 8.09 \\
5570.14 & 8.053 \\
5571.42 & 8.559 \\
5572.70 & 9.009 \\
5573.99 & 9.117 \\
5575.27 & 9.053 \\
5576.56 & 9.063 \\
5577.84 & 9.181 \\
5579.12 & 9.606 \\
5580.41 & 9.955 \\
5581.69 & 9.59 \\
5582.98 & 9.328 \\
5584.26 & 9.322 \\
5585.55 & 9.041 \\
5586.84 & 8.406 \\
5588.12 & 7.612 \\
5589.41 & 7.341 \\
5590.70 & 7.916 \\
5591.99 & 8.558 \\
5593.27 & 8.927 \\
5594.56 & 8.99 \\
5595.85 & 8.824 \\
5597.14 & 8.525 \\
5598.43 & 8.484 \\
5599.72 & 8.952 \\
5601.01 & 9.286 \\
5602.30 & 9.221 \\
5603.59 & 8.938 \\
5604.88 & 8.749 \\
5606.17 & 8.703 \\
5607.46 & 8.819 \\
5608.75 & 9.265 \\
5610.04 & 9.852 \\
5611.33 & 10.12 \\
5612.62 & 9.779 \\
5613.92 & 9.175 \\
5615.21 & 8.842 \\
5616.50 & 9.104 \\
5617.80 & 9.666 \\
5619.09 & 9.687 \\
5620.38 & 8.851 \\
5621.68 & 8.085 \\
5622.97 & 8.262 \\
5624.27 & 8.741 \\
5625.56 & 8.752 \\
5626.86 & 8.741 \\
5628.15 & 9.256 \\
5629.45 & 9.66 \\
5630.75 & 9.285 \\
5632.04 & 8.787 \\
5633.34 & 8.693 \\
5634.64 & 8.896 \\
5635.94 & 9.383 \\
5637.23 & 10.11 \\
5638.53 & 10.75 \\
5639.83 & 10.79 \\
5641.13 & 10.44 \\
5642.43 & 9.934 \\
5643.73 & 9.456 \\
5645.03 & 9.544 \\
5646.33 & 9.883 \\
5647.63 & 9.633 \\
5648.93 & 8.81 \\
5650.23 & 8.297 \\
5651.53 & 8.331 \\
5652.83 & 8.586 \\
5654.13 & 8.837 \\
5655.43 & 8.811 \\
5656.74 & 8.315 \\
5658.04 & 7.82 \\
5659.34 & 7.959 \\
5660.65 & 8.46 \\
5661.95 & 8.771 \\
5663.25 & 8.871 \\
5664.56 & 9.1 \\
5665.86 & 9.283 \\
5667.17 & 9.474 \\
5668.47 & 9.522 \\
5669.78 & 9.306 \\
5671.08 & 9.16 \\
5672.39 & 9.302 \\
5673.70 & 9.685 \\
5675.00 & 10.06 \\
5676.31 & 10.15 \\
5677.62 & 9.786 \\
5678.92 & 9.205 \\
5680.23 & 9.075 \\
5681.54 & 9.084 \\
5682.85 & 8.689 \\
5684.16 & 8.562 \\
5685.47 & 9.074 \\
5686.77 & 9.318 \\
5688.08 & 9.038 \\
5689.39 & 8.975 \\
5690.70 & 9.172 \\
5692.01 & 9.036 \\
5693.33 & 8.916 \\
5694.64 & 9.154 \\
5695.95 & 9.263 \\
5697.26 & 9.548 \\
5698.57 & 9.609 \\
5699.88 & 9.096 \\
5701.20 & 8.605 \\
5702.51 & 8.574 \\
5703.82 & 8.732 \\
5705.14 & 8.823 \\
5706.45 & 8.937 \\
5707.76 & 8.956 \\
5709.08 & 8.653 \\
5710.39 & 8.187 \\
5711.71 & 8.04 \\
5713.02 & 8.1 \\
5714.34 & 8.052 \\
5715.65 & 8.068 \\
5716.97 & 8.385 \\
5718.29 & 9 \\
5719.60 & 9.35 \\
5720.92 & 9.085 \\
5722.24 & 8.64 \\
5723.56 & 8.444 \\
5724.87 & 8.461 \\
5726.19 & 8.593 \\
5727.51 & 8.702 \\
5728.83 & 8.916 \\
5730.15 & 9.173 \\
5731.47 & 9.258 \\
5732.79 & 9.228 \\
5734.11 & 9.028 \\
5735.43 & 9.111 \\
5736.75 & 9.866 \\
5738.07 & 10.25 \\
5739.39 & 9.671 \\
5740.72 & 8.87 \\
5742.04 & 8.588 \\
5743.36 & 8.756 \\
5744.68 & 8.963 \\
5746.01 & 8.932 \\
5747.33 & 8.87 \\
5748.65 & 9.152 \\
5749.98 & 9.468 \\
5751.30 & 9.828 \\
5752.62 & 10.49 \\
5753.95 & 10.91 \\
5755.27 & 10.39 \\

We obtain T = 1.59 angstrom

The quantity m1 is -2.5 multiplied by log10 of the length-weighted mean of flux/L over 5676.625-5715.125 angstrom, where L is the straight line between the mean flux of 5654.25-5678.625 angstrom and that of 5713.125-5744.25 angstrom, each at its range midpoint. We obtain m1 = 0.01 mag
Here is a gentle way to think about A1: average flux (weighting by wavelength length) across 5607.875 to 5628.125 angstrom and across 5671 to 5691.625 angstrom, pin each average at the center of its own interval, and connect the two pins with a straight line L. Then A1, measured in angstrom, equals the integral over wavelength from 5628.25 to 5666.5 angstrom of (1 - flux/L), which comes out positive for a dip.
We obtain 0.2 angstrom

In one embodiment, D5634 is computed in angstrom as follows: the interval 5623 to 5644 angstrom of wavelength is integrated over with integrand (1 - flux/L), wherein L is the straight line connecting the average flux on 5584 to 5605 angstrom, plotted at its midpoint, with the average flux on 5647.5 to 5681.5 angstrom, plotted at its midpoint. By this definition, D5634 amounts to -1.4 angstrom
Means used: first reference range 8.63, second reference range 9.02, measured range 9.44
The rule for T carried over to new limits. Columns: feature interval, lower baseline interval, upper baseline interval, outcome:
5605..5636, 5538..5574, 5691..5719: -1.4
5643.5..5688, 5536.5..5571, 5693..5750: -1.2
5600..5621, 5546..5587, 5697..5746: -1.1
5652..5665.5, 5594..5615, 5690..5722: 0.6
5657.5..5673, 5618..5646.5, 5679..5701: 0.5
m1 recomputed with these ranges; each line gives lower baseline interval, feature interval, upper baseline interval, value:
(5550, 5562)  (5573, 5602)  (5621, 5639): 0.00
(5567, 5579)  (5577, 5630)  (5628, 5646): 0.02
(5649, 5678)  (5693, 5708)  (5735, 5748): 0.01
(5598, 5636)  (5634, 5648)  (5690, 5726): -0.10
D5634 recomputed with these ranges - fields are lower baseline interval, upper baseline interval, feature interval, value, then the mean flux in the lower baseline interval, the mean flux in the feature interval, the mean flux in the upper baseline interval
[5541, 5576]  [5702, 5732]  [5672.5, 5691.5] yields -1.4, 8.64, 9.28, 8.66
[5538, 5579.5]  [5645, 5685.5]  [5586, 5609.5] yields 0.5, 8.74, 8.65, 9.04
